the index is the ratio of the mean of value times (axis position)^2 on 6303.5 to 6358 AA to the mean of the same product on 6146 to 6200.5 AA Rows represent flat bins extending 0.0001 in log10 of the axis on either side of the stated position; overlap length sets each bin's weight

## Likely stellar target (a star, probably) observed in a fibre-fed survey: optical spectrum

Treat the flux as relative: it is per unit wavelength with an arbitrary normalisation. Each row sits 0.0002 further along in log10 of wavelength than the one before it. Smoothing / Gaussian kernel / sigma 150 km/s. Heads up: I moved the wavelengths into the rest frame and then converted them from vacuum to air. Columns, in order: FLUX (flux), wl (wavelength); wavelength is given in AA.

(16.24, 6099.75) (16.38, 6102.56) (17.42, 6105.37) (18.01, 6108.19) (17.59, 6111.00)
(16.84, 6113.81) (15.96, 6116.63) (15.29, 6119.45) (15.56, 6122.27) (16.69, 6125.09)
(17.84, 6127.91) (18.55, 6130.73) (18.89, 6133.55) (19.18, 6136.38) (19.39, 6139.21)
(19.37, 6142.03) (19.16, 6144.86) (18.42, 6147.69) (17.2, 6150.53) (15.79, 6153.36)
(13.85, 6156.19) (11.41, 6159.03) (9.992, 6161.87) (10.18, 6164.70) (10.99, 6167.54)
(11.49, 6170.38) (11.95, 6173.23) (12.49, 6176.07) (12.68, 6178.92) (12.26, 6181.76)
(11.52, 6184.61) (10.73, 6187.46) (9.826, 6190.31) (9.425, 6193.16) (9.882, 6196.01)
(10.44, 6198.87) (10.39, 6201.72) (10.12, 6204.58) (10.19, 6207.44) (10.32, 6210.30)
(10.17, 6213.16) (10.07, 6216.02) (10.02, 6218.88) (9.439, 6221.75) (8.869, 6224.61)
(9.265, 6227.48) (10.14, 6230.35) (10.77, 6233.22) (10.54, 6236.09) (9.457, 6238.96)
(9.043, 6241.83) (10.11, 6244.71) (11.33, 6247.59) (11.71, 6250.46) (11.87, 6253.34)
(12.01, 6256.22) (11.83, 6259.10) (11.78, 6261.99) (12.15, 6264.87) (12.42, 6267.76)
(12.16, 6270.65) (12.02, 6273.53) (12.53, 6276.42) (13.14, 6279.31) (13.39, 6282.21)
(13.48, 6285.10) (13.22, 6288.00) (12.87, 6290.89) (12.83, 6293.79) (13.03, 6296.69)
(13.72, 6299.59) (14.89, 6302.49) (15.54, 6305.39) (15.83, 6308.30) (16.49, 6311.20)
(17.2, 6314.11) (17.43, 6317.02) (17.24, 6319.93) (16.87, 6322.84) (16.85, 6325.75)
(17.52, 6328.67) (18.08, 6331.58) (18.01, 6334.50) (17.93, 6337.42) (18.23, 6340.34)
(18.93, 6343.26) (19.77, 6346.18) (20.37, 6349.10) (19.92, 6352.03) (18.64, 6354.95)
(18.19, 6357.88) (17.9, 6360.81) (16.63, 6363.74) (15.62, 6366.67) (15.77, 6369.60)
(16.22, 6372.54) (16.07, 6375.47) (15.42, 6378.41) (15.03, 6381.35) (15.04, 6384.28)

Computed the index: 1.54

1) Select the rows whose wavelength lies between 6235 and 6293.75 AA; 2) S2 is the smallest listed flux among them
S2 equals 9.043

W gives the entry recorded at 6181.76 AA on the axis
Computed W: 12.26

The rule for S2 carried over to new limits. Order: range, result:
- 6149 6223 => 9.425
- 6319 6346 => 16.85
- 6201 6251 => 8.869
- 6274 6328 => 12.53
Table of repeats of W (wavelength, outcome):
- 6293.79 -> 12.83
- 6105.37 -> 17.42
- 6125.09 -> 16.69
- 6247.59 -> 11.33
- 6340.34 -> 18.23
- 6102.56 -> 16.38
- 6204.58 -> 10.12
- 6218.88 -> 10.02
